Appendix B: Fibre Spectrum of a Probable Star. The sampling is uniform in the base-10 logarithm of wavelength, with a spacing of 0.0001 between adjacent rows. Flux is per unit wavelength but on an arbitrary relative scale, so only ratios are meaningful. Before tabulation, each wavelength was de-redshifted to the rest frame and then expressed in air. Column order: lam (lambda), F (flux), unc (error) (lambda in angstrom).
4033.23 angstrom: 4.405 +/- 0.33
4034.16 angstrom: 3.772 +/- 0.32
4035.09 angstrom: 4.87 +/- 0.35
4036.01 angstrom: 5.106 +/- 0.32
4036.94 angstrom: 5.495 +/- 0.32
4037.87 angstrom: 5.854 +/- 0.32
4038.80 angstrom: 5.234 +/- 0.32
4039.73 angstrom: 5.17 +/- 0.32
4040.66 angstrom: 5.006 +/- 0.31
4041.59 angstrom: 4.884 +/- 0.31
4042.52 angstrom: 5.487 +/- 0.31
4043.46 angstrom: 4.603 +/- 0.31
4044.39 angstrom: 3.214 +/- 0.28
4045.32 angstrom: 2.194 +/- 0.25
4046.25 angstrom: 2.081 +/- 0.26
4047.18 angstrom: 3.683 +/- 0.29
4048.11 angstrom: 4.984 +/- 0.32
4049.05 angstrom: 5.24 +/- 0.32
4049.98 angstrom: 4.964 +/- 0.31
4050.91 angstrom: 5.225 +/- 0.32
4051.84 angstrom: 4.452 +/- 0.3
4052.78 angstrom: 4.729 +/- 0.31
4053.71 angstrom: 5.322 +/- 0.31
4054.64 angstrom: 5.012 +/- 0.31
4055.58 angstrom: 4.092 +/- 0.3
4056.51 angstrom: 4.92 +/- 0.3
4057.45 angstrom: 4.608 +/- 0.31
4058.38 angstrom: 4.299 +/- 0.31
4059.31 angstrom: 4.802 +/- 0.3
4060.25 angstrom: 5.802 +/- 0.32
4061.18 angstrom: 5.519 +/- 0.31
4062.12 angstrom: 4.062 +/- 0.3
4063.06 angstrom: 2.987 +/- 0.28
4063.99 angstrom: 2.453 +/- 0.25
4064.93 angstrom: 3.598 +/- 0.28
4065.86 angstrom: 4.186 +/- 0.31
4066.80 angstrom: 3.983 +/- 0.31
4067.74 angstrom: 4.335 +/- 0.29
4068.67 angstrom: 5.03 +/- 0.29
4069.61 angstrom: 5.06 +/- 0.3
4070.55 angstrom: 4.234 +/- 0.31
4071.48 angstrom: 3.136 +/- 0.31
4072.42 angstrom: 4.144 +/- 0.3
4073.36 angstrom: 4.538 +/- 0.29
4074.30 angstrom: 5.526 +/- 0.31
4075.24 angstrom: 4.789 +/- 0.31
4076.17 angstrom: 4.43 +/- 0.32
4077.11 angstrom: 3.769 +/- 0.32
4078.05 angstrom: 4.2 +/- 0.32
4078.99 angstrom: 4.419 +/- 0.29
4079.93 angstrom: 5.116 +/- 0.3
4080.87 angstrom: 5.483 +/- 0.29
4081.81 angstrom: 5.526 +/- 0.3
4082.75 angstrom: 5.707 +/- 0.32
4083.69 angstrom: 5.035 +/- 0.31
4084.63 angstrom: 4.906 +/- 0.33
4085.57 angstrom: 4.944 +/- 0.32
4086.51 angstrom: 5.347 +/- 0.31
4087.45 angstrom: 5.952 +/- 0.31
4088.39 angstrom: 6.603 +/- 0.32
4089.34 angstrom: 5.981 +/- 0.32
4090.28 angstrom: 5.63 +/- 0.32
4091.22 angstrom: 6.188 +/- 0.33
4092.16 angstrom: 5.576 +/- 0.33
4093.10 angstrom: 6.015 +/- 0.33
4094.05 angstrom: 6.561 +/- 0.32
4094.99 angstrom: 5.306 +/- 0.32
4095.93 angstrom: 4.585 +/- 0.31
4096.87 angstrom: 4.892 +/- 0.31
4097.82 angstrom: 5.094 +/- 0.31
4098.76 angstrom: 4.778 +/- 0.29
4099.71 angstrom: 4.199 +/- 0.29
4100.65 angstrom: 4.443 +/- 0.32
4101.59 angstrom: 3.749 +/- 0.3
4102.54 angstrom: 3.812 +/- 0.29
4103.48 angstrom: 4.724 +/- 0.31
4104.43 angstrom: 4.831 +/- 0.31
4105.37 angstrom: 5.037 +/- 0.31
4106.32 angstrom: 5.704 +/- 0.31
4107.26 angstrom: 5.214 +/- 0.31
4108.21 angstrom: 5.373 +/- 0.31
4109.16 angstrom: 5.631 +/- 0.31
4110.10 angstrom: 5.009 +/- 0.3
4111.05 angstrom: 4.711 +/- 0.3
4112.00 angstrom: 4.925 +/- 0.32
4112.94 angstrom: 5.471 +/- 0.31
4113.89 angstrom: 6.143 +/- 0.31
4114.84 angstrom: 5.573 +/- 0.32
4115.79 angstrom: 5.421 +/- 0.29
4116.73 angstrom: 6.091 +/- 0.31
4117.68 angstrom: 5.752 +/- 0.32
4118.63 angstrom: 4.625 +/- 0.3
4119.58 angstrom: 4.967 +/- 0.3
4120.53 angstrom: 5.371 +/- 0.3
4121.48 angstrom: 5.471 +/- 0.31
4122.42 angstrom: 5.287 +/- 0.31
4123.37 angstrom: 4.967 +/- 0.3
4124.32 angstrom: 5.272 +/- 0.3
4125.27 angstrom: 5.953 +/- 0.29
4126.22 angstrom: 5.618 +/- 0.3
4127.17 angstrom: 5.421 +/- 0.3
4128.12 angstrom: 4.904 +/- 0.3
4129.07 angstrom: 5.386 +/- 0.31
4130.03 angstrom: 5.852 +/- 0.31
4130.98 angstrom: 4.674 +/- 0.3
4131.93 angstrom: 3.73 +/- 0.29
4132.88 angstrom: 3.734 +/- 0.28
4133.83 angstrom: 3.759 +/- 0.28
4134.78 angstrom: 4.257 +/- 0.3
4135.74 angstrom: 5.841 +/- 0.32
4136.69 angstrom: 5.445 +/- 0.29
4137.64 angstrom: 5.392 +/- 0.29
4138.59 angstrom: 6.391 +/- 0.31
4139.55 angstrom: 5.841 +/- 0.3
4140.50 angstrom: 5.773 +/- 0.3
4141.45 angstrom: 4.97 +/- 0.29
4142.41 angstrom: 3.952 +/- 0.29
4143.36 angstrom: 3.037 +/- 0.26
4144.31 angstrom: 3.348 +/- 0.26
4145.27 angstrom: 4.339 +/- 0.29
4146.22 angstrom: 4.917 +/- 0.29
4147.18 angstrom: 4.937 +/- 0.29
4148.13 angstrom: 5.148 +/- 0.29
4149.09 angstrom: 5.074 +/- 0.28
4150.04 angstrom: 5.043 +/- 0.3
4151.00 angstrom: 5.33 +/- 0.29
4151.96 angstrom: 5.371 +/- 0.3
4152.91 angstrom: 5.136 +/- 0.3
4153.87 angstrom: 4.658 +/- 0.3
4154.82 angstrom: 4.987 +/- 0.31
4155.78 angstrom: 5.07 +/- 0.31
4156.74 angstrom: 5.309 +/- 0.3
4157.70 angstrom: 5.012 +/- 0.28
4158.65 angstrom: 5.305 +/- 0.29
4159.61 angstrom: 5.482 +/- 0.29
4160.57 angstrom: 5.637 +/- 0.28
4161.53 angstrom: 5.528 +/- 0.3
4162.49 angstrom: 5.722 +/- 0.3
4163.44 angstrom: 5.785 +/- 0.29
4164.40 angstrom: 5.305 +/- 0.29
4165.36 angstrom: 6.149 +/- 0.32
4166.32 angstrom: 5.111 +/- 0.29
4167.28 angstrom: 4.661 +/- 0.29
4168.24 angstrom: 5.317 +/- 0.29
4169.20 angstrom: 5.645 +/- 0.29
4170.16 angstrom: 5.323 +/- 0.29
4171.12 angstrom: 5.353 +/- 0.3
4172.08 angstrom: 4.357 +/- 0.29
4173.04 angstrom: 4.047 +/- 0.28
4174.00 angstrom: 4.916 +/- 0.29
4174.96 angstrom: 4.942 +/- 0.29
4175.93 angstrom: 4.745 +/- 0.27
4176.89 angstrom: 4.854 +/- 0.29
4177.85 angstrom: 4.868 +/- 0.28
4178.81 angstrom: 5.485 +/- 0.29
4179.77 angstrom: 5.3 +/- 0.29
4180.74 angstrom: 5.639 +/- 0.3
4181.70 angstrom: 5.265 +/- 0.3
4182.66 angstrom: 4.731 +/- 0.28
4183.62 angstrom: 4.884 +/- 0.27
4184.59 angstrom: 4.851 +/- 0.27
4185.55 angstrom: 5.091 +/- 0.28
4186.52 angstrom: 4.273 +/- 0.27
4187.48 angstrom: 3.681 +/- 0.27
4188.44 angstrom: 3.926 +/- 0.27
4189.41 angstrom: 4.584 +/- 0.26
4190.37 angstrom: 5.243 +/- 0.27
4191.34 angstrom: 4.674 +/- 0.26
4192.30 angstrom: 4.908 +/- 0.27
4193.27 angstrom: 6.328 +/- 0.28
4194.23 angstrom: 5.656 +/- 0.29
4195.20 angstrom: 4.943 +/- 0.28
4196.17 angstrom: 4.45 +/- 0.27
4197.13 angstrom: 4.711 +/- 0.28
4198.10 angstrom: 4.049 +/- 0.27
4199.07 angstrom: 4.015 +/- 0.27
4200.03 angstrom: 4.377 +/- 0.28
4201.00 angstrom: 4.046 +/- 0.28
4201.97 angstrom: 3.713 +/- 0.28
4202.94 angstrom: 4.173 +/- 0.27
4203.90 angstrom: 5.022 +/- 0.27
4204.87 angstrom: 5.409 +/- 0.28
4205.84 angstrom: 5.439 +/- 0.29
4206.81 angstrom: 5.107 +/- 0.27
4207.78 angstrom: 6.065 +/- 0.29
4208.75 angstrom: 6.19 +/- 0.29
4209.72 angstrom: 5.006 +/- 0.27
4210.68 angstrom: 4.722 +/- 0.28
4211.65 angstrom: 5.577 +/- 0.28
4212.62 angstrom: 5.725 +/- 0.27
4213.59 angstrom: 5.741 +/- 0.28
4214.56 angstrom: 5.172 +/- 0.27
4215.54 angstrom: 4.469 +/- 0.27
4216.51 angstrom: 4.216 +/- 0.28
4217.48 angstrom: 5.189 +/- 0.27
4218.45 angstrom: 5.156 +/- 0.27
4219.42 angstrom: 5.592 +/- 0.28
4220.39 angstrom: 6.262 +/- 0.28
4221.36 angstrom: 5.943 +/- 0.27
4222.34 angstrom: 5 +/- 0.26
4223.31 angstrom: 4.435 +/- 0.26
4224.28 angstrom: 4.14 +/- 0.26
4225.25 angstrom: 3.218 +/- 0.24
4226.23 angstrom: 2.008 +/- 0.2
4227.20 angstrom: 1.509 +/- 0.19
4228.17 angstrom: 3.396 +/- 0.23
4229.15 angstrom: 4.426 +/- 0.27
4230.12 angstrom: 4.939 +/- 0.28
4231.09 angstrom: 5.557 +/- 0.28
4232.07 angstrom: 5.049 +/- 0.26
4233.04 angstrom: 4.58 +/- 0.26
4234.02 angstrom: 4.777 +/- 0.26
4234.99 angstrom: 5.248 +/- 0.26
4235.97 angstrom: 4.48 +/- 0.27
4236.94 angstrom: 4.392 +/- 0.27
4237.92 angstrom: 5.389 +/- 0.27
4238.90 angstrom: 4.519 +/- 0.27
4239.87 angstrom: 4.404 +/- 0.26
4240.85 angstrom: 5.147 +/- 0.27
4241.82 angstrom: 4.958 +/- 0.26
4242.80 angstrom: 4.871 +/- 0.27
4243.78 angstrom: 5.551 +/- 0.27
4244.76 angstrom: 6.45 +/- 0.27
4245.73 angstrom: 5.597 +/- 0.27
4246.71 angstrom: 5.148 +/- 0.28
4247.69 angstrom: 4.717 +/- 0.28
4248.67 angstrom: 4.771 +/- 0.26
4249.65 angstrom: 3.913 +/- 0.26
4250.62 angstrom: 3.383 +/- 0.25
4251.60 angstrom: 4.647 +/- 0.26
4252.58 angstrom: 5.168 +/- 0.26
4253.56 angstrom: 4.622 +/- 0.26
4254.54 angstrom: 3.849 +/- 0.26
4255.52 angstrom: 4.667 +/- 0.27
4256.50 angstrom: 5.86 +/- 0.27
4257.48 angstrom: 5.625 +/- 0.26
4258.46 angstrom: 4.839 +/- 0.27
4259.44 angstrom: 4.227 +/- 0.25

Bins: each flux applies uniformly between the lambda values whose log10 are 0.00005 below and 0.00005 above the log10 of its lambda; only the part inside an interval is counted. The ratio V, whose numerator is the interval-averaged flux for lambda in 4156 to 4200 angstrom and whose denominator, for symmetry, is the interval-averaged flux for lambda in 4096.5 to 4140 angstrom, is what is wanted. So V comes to 1.0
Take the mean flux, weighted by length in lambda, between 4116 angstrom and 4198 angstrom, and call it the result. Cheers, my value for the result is 5.04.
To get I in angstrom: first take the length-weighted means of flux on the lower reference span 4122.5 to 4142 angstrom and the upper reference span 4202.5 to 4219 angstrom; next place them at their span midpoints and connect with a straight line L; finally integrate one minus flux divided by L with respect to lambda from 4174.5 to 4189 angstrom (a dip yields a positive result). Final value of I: 0.98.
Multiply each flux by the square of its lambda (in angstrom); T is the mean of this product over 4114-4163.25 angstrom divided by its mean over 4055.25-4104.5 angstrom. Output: 1.1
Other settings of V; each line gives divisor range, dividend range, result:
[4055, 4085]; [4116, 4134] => 1.13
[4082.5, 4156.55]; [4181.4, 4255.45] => 0.93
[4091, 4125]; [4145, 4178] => 0.99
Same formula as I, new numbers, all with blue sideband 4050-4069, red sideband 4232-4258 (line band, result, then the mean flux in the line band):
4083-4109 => -3.7 angstrom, 5.21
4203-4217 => -1.3 angstrom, 5.24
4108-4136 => -3.4 angstrom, 5.16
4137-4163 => -2.2 angstrom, 5.07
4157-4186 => -2.8 angstrom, 5.18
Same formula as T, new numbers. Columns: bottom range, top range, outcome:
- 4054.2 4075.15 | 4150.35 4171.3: 1.27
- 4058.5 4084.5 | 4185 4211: 1.13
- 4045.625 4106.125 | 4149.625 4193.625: 1.12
